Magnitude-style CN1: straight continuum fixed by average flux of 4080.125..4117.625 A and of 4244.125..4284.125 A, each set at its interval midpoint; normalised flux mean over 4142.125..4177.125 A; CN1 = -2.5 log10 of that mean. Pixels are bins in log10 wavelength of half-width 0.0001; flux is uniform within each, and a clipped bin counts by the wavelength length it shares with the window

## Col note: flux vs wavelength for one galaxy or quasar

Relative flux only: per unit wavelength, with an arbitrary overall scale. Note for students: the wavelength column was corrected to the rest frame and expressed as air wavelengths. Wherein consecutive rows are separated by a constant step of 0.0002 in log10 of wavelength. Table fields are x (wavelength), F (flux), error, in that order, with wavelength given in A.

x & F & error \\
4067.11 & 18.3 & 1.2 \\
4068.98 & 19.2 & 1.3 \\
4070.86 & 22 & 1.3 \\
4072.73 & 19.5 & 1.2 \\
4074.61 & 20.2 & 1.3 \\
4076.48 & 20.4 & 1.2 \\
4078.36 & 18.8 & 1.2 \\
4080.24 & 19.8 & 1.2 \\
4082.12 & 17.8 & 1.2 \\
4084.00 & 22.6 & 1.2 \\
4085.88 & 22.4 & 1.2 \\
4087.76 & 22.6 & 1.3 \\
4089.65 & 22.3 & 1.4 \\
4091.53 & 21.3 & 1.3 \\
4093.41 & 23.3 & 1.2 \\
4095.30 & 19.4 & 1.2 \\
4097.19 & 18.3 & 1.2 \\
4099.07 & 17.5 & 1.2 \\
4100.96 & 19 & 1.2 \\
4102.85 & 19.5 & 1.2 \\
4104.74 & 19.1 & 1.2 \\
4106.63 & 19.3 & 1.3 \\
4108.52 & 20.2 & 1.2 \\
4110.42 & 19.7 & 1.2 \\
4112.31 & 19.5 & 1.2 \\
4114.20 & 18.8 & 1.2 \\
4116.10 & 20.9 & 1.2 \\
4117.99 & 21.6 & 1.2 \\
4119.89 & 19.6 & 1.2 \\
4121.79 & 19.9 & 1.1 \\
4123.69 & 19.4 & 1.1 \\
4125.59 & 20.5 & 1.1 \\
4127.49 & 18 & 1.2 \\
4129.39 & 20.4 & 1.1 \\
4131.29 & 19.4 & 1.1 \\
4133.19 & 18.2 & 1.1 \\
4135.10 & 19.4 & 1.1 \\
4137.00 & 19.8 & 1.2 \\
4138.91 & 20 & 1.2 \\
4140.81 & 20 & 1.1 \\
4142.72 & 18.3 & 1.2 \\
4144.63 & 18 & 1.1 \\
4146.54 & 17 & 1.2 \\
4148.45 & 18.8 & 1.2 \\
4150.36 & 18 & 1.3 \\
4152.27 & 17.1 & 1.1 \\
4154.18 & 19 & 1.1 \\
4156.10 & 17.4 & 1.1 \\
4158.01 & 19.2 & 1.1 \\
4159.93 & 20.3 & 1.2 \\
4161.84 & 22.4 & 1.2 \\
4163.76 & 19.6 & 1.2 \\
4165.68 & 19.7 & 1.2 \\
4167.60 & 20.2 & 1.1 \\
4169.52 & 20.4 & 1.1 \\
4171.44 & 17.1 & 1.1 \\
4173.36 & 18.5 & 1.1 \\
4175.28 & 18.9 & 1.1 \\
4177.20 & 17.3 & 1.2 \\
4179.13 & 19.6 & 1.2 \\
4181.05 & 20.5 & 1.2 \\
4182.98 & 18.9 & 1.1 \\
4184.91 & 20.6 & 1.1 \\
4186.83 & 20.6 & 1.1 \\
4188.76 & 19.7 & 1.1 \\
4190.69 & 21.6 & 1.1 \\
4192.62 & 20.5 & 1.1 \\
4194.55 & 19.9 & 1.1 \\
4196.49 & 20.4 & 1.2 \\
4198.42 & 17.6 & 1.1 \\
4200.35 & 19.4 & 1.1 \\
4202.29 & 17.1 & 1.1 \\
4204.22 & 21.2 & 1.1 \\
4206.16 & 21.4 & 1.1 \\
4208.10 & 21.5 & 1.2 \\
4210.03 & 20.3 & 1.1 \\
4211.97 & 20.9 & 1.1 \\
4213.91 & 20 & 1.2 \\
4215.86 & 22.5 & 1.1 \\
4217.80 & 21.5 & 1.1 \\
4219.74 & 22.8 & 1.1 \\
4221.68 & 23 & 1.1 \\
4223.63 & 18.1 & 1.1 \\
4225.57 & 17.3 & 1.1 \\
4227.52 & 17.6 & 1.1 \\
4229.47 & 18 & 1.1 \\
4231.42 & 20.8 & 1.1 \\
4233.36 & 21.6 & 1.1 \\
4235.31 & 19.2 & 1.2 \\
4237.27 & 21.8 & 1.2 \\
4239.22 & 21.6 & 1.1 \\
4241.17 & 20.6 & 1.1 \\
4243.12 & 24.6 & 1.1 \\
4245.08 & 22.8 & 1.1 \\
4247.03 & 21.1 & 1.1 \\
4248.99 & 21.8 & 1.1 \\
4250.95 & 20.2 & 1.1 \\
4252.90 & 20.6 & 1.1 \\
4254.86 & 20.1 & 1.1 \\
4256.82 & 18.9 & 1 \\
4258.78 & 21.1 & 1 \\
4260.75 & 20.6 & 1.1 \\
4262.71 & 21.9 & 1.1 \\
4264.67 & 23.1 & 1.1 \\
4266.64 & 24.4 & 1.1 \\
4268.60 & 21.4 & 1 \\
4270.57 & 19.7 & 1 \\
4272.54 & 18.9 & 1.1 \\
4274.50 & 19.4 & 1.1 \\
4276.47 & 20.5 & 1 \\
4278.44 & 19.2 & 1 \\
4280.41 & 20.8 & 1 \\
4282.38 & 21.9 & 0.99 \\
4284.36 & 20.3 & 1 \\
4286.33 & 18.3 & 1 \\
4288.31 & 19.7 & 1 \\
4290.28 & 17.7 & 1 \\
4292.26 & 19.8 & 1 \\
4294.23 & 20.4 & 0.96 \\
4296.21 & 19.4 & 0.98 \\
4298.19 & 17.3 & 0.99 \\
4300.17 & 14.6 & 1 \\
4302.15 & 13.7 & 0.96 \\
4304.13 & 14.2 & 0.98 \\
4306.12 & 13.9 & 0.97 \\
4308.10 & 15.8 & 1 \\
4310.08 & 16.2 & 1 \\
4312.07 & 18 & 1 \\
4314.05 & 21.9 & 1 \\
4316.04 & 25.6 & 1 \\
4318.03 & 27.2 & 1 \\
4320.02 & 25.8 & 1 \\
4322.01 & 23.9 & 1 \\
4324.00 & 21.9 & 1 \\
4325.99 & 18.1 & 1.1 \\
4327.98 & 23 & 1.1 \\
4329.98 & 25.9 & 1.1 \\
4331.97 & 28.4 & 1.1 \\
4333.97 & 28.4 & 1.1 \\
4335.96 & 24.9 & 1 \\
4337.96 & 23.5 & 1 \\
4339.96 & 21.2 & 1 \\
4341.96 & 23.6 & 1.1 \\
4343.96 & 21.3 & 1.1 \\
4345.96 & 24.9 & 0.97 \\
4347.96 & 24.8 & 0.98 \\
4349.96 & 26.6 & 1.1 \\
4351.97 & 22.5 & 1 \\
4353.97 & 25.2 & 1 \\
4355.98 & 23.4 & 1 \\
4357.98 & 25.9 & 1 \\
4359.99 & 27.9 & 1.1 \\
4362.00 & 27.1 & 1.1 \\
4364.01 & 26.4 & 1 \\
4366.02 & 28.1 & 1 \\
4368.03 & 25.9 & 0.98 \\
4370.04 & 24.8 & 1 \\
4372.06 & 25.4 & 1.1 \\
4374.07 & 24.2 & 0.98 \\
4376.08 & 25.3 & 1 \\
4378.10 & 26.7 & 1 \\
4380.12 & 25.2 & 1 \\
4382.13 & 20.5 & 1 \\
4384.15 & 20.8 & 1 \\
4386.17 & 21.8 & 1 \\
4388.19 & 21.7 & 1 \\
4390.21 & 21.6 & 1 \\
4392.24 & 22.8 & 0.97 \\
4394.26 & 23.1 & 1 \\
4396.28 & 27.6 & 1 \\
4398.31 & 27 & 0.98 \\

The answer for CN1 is 0.089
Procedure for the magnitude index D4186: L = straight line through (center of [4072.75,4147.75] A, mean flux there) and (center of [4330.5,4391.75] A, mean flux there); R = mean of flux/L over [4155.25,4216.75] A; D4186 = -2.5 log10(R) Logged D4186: 0.07 mag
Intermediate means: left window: 19.8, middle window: 19.9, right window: 24.6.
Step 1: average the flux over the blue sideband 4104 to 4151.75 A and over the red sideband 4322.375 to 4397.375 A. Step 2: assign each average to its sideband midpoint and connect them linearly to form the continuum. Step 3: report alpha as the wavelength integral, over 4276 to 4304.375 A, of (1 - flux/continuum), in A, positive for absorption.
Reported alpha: 5.2 A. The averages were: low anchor 19.3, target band 18.6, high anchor 24.3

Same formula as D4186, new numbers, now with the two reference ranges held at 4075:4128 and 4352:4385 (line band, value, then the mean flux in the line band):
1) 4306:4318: 0.222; 19.6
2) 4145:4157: 0.174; 17.9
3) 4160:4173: 0.076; 19.9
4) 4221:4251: 0.101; 20.6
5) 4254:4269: 0.081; 21.4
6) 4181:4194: 0.071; 20.3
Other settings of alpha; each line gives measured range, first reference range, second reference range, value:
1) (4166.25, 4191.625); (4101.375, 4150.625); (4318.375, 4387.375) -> 1.29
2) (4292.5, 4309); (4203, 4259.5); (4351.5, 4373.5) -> 4.98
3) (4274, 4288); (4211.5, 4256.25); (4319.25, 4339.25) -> 1.53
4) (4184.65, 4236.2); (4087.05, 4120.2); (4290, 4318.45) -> -2.93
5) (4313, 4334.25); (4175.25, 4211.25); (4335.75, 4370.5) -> -0.39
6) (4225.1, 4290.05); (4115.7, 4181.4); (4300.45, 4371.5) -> 2.65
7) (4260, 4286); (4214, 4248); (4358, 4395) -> 1.21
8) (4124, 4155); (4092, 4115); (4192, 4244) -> 1.43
